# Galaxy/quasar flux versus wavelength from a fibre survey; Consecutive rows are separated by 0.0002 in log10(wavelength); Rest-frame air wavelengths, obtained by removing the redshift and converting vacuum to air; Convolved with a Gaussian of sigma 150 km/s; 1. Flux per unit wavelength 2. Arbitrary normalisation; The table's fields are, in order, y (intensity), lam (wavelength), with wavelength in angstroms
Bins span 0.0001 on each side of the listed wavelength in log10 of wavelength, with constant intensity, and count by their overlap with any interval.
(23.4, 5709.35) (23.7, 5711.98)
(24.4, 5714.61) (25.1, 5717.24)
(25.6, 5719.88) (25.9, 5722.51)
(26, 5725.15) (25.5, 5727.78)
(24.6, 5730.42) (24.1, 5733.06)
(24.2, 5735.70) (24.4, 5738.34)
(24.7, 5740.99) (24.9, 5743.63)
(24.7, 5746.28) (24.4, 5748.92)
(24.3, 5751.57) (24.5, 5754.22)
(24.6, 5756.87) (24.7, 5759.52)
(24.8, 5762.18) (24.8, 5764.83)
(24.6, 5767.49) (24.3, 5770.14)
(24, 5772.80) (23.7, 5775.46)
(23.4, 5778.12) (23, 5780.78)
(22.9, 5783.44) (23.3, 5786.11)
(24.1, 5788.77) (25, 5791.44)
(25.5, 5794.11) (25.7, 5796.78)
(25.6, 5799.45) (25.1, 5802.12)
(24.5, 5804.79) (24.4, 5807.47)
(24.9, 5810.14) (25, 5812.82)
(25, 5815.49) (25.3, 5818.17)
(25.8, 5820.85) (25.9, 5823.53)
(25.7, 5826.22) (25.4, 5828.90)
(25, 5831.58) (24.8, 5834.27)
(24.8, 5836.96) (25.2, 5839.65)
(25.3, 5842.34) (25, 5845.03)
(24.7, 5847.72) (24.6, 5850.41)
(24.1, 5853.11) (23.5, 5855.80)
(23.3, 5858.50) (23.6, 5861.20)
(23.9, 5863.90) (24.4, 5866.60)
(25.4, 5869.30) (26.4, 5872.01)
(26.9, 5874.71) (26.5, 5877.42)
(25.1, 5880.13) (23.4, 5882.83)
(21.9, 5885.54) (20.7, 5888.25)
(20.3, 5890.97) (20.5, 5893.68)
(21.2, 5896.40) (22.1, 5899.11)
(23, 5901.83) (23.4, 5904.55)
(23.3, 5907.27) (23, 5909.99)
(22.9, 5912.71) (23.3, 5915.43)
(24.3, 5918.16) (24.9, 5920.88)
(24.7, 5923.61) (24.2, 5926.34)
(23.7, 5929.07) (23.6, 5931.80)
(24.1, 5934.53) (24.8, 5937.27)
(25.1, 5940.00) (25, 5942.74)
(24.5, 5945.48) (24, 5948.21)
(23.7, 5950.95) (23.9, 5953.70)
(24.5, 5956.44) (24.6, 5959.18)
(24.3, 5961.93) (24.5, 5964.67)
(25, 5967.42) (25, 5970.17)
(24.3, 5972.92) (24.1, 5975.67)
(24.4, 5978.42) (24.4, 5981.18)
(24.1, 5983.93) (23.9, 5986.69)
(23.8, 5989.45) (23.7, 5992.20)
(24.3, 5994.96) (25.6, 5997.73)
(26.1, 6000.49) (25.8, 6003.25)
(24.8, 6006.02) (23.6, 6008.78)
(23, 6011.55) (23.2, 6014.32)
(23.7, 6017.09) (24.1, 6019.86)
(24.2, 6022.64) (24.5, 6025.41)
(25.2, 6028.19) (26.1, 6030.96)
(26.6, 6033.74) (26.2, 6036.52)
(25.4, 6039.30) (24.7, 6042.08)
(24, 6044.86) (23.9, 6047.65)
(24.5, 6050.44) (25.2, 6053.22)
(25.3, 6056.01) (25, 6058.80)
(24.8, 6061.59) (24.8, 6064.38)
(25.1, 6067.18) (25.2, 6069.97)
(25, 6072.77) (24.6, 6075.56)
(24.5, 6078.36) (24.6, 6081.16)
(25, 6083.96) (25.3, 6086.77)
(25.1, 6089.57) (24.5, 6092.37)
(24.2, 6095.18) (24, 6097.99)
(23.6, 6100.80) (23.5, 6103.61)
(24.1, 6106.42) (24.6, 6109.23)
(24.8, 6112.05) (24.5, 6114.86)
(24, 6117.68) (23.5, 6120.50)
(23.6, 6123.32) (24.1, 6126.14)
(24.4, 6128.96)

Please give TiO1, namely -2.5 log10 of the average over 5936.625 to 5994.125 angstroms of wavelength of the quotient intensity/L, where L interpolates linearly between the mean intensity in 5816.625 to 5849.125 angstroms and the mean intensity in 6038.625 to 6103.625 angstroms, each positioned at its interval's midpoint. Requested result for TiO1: 0.02 mag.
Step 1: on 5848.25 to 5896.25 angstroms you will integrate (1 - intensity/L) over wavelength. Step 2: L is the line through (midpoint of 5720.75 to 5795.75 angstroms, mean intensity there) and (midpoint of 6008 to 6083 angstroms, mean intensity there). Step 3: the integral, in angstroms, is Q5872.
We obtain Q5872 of 1.6 angstroms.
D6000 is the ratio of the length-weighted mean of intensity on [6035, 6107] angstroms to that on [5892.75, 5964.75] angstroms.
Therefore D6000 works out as 1.0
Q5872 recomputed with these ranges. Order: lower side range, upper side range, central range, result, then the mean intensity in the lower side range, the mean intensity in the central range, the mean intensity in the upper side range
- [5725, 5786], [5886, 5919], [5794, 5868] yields -4.9 angstroms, 24.3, 24.8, 22.3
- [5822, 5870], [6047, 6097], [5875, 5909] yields 2.7 angstroms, 24.7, 22.8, 24.8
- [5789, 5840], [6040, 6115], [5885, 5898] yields 2.1 angstroms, 25.2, 20.9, 24.6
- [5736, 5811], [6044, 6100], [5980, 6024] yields 0.7 angstroms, 24.5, 24.3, 24.7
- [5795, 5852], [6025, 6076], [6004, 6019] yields 0.8 angstroms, 25.1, 23.8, 25.1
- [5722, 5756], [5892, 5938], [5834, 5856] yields -0.8 angstroms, 24.8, 24.7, 23.3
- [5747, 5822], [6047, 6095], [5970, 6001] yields 0.4 angstroms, 24.5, 24.4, 24.8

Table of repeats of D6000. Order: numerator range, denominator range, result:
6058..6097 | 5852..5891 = 1.03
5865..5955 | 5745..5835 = 0.96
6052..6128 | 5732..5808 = 1.00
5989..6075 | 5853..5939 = 1.05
